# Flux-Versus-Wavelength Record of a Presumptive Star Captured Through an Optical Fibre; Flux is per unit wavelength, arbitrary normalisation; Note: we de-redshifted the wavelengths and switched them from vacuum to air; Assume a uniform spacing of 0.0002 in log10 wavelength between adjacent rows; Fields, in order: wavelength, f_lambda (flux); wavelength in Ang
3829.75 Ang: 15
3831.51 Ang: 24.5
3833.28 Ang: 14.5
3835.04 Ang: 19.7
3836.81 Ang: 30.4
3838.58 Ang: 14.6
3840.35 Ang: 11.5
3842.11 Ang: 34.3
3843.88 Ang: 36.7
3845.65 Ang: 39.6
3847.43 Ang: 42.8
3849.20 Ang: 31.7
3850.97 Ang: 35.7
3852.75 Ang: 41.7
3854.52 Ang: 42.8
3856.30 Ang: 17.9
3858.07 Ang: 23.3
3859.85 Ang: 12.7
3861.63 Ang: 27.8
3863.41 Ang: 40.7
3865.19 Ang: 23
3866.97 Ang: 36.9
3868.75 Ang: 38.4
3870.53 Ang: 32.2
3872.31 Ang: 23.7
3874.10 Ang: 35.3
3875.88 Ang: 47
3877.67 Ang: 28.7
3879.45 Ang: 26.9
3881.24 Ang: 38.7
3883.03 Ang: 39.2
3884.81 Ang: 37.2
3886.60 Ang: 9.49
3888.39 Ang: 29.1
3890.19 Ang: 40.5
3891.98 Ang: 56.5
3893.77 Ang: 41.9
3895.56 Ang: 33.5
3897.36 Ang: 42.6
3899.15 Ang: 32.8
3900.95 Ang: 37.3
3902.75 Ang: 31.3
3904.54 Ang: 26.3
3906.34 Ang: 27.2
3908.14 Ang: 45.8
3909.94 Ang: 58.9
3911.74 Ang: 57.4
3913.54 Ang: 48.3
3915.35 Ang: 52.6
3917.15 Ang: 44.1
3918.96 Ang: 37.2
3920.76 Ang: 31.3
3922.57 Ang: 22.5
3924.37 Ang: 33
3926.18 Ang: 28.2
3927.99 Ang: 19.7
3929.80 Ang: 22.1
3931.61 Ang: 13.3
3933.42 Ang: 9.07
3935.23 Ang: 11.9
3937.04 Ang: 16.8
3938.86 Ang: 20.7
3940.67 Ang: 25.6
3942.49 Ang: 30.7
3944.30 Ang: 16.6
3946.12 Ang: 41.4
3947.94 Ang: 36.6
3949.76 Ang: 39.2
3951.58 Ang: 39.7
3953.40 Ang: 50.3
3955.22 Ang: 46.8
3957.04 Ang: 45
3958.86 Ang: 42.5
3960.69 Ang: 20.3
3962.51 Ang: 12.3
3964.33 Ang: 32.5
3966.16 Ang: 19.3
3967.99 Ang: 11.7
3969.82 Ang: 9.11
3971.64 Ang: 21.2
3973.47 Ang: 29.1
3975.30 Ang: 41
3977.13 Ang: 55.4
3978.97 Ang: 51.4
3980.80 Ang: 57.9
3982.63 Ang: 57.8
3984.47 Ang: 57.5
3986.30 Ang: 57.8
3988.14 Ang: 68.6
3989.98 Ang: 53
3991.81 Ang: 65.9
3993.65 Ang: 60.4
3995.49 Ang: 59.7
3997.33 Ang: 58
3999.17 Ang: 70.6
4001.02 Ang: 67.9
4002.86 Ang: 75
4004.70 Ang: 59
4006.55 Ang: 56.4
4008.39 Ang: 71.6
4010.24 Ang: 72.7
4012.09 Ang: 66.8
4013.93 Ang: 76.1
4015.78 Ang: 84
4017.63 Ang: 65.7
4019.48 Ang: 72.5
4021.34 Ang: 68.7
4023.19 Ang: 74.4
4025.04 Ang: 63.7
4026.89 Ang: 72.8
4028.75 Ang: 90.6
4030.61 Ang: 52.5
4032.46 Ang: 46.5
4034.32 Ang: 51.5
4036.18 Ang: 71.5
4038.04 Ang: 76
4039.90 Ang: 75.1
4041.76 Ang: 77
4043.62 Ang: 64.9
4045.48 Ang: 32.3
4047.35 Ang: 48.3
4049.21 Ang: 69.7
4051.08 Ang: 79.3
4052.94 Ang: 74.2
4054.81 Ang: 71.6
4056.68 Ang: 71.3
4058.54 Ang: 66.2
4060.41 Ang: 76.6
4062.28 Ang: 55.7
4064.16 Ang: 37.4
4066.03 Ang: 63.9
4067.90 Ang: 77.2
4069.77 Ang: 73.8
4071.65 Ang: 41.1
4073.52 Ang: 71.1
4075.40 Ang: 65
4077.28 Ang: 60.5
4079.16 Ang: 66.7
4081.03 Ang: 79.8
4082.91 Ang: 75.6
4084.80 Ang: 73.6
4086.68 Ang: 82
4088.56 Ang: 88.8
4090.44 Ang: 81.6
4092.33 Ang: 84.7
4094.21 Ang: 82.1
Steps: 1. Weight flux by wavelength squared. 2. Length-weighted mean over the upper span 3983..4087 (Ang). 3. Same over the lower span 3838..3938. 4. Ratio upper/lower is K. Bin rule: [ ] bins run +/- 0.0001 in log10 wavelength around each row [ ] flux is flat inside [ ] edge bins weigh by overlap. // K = 2.19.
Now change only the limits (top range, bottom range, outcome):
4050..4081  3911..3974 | 2.38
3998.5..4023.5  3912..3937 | 2.52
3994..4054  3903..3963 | 2.15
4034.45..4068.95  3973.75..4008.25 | 1.14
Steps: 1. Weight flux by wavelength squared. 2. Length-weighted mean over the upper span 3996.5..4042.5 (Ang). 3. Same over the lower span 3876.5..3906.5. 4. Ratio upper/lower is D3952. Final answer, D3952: 2.13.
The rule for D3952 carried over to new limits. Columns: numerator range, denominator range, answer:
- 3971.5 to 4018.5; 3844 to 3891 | 2.00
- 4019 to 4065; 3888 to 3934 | 1.96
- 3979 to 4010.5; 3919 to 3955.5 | 2.32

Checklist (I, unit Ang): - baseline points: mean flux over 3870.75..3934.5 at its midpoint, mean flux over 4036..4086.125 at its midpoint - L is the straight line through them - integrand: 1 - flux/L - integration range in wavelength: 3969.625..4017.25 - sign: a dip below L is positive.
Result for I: -4.8 Ang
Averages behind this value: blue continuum 34.4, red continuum 66.5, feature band 58.7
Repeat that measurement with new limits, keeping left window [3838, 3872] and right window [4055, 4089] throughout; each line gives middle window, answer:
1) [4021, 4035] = -1.13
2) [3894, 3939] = 9.07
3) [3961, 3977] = 8.53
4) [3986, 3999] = -1.65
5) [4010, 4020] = -2.55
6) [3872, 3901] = 0.56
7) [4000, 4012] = -2.22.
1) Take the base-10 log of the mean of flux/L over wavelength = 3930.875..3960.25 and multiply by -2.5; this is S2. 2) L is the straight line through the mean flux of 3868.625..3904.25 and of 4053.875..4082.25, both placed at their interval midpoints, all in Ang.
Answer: 0.44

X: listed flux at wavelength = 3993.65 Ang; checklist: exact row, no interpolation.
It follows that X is 60.4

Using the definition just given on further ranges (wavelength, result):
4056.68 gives 71.3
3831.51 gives 24.5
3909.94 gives 58.9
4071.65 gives 41.1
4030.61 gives 52.5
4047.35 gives 48.3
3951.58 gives 39.7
